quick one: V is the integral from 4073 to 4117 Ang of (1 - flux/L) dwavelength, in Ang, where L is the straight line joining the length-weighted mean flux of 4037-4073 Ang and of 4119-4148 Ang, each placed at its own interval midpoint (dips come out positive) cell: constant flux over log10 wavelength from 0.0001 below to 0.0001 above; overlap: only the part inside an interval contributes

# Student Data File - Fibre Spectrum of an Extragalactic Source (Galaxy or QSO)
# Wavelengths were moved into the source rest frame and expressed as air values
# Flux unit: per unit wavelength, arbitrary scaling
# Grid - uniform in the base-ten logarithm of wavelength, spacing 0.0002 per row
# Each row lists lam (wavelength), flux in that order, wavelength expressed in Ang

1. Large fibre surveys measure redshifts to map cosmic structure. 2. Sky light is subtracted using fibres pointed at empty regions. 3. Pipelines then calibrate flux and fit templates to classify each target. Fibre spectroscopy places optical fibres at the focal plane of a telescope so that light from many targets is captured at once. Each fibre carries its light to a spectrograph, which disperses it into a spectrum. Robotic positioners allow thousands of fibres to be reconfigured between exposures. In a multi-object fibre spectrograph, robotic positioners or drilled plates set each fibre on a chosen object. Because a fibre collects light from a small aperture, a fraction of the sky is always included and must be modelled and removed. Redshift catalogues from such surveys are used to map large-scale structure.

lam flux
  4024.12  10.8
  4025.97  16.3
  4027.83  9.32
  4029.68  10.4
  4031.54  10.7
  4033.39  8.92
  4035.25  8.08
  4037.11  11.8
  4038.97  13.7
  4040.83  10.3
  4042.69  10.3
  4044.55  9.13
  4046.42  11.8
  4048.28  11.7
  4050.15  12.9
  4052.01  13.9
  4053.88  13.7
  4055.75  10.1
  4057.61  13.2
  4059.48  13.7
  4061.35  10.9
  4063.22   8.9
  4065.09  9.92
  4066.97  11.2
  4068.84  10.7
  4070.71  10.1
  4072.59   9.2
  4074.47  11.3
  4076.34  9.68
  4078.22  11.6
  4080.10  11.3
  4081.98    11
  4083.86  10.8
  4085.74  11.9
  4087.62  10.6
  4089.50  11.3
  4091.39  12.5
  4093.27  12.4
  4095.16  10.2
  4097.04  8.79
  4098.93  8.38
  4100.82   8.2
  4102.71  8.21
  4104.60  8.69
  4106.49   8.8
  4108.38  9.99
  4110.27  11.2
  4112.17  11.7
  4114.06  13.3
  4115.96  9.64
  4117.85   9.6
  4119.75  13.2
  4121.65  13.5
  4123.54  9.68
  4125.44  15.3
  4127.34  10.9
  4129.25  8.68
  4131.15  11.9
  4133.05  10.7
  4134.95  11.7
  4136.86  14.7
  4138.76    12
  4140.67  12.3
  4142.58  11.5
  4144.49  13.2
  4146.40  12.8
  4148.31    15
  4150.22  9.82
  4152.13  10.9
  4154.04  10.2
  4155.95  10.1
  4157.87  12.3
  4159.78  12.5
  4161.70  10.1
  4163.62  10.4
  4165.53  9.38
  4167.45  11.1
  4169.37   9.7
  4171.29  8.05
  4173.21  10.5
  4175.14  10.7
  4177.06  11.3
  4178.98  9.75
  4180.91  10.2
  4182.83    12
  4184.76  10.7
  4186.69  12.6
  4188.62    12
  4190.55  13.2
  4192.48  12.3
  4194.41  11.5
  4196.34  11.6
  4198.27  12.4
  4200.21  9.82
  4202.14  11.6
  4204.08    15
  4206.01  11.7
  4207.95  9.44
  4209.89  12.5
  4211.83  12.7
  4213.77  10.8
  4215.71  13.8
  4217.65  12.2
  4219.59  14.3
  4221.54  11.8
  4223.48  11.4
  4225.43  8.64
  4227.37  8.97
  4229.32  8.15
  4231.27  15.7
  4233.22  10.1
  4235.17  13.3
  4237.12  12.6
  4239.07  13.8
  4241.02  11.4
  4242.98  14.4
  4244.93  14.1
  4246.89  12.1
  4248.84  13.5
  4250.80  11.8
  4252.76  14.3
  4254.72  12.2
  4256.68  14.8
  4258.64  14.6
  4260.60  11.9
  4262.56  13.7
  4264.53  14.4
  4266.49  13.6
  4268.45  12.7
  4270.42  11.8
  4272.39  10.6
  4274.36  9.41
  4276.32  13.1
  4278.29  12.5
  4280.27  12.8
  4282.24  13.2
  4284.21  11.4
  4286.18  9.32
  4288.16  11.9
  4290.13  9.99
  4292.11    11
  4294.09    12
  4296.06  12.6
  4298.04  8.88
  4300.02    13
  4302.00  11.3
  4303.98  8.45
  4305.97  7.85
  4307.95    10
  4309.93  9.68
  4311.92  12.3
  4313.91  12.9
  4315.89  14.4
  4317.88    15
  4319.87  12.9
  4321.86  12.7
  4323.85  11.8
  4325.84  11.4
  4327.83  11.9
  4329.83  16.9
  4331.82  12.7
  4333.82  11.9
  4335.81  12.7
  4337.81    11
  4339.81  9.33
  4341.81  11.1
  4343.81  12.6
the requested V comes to 4.9 Ang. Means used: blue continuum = 11.4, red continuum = 12.2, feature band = 10.5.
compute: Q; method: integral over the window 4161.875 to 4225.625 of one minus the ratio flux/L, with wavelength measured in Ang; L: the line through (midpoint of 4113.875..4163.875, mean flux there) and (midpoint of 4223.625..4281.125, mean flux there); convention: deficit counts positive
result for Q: 3.54 Ang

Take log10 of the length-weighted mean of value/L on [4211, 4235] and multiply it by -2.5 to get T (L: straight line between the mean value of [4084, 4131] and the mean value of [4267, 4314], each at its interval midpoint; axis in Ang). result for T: -0.06 mag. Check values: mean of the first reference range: 10.7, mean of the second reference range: 11.2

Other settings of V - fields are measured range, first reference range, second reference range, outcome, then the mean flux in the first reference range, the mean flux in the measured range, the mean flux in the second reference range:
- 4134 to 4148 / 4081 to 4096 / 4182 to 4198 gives -1.23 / 11.3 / 12.7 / 12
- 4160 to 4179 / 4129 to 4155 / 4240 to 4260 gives 3.17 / 11.9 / 10.2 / 13.3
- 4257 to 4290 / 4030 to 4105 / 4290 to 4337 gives -1.68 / 10.8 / 12.3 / 11.9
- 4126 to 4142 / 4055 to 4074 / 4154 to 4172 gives -1.76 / 10.8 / 11.7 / 10.4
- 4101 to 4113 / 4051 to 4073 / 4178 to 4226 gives 1.92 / 11.3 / 9.64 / 11.8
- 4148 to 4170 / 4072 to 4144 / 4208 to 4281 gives 1.25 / 11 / 10.9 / 12.4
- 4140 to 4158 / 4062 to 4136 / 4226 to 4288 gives -0.87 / 10.7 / 11.8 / 12.4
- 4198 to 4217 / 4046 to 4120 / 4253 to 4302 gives -0.44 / 10.9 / 12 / 12.2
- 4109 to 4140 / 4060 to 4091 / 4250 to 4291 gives -1.60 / 10.7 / 11.7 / 12.4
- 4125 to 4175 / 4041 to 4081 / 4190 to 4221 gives 1.94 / 11.2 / 11.3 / 12.2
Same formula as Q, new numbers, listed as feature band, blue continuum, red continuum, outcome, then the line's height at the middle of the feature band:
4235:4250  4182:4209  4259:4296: -1.5 Ang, 11.9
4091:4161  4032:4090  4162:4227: 0.1 Ang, 11.2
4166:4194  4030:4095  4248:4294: 2.0 Ang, 11.8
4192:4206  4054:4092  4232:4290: 0.1 Ang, 12.1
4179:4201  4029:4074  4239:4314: 0.1 Ang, 11.6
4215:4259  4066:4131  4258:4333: -3.3 Ang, 11.6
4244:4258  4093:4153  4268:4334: -2.0 Ang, 11.6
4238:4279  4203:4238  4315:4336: -2.0 Ang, 12.3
